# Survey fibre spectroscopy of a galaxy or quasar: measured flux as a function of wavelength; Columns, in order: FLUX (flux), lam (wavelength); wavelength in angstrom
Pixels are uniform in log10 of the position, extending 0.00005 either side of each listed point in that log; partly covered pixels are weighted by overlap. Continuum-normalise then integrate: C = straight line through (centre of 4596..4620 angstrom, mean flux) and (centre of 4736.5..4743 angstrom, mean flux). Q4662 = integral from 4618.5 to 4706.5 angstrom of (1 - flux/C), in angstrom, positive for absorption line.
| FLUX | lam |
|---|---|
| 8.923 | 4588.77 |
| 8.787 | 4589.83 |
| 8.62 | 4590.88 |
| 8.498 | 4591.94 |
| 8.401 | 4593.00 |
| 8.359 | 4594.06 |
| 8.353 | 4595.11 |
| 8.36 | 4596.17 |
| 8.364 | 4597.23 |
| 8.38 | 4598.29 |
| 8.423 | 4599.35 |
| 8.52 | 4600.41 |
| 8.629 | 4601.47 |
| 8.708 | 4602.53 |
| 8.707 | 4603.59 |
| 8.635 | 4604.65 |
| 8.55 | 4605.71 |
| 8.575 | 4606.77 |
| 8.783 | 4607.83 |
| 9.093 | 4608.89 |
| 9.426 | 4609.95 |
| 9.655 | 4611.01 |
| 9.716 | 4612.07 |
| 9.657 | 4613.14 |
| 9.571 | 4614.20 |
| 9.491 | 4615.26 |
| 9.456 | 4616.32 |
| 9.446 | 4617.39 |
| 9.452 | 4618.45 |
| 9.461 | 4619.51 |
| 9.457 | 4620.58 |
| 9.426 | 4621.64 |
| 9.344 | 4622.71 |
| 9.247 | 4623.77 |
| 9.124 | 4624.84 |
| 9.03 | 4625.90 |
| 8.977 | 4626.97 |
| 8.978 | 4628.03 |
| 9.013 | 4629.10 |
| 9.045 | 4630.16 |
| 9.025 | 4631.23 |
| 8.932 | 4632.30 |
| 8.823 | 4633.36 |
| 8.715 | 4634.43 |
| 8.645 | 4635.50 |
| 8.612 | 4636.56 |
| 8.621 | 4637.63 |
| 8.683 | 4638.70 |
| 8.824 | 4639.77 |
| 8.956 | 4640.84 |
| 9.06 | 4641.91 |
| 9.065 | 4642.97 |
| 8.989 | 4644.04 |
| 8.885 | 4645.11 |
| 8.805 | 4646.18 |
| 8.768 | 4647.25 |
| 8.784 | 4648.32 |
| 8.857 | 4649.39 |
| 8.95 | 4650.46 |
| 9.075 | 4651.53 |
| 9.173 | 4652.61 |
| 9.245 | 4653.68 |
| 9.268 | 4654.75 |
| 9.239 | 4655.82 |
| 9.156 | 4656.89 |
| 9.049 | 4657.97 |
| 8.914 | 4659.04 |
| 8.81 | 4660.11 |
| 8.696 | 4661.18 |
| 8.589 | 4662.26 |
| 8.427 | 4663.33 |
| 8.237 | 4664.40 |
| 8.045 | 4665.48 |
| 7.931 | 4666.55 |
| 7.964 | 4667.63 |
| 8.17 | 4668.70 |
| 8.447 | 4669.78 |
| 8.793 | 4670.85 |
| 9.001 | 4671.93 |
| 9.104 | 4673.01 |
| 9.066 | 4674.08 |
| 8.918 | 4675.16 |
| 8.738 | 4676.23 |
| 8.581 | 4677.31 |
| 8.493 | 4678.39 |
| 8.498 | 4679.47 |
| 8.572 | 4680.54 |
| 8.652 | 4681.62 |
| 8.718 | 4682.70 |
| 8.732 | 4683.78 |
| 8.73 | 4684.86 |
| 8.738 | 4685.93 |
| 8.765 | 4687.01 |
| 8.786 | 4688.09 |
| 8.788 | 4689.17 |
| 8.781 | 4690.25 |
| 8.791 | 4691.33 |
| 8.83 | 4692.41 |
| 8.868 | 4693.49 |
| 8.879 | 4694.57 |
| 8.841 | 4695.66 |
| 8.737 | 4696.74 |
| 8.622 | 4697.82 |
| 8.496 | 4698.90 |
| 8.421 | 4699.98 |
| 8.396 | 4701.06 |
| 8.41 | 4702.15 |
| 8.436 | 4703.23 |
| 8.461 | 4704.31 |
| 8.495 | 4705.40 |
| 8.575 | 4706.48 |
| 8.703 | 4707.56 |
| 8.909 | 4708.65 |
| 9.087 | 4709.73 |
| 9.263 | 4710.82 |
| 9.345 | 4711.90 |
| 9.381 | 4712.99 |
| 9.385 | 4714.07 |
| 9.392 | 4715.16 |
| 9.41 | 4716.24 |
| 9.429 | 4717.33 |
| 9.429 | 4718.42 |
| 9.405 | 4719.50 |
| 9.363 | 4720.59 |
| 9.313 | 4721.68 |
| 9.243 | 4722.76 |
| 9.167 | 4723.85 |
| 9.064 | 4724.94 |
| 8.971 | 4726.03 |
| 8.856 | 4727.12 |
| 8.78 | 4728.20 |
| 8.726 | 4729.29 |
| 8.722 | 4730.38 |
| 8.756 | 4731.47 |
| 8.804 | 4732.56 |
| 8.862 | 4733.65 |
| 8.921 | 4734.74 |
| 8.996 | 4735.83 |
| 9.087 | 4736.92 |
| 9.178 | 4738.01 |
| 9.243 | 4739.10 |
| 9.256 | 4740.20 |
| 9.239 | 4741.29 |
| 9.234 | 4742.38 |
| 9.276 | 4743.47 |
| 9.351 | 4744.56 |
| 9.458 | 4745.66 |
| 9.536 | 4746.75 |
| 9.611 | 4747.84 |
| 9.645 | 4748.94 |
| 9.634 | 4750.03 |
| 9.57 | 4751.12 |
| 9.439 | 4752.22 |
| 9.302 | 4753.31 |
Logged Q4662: 2.83 angstrom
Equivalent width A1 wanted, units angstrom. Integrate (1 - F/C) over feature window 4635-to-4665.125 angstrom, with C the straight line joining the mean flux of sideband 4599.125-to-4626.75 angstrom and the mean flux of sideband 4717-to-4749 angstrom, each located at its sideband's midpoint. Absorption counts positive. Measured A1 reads 0.9 angstrom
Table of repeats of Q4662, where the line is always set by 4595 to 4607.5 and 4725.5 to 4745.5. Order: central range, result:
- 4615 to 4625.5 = -1.0 angstrom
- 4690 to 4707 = 0.5 angstrom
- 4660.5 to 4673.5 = 0.5 angstrom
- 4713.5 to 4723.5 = -0.5 angstrom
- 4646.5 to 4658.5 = -0.5 angstrom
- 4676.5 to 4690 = 0.2 angstrom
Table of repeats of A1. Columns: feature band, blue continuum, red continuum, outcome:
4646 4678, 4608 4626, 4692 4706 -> 0.8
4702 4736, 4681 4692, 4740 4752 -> 0.4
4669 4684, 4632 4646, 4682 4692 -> 0.1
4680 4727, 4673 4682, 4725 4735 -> -0.7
